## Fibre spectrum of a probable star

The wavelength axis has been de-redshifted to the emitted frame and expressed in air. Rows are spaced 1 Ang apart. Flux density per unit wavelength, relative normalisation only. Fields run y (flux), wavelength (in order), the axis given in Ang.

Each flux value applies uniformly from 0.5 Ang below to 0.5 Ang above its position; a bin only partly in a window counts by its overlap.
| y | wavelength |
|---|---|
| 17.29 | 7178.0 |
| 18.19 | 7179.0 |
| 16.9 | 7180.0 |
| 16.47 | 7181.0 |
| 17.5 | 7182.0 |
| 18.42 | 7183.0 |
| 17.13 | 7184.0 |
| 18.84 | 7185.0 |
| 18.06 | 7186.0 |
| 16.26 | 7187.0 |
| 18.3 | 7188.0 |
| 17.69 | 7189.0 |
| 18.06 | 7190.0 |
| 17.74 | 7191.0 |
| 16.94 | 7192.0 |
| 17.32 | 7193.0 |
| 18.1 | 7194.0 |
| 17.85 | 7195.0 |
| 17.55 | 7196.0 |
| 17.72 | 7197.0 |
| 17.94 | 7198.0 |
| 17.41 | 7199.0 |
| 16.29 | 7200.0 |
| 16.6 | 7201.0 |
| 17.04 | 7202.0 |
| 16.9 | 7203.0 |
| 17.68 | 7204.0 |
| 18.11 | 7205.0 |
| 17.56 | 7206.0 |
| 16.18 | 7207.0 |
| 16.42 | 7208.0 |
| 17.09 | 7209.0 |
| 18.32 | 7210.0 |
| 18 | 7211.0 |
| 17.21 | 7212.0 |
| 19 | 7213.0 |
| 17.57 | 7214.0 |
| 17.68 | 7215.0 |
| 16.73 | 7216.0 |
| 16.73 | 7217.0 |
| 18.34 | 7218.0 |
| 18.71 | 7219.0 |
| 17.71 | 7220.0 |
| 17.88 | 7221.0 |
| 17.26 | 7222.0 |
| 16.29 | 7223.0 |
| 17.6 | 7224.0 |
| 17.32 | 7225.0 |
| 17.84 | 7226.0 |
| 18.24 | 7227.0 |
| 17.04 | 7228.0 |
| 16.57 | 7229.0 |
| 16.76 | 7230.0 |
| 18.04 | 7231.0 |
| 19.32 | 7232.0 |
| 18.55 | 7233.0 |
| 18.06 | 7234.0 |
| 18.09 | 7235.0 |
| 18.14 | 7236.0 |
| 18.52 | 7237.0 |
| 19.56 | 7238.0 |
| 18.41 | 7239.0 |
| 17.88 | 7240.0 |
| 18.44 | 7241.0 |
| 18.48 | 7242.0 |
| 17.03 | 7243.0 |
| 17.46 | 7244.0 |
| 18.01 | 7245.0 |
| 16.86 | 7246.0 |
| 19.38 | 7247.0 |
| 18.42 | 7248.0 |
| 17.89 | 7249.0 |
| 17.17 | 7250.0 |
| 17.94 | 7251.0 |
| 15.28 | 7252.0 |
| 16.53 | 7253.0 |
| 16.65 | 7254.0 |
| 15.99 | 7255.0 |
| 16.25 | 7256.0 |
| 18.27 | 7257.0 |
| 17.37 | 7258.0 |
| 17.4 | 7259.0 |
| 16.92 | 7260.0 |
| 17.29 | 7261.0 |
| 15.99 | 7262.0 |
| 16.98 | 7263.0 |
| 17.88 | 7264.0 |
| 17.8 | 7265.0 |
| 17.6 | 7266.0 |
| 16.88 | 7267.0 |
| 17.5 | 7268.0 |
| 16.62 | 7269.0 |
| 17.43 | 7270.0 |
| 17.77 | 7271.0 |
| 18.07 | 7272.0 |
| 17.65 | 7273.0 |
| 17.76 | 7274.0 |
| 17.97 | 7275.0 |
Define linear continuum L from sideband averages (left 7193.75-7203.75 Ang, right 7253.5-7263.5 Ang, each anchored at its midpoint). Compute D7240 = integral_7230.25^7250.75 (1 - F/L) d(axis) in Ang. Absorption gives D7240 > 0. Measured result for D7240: -1.4 Ang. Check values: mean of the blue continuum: 17.3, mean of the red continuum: 16.9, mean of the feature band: 18.2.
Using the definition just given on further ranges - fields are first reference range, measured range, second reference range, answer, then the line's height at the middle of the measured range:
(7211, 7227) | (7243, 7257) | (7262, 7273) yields 0.18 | 17.5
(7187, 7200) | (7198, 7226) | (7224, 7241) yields 0.62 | 17.8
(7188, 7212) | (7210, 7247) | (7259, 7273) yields -1.00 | 17.4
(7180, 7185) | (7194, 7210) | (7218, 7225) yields 0.24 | 17.5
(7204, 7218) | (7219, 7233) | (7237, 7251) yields 0.11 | 17.8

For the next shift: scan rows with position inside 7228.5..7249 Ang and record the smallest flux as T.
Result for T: 16.57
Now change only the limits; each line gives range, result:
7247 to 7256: 15.28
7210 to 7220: 16.73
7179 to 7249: 16.18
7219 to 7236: 16.29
